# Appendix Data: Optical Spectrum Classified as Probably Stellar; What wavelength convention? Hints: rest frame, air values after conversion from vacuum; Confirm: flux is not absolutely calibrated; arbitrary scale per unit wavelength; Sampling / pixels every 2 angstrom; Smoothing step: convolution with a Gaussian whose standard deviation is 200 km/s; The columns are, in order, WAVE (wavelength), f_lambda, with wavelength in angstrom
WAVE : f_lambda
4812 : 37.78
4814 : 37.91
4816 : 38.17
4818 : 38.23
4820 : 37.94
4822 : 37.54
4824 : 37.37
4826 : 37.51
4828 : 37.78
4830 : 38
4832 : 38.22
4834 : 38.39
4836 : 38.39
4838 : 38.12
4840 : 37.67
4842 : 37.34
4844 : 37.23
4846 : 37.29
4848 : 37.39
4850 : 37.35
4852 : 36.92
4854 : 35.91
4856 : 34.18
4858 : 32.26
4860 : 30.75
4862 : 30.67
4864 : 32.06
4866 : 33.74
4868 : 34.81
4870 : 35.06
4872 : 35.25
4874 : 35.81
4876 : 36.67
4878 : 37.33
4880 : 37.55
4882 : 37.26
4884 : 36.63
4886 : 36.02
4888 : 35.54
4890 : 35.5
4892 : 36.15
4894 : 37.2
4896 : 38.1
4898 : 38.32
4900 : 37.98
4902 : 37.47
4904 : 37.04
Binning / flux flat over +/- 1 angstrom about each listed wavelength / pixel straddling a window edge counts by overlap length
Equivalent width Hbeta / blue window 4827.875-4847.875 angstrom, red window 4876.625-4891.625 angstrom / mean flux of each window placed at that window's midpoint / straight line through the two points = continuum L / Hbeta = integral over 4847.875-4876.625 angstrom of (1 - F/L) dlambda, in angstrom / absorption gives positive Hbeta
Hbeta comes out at 2.1 angstrom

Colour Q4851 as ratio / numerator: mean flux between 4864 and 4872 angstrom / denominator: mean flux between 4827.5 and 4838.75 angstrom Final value 0.9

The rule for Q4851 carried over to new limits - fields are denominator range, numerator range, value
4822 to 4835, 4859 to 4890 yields 0.93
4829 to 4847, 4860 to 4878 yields 0.90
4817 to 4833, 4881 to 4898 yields 0.97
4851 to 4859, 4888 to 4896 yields 1.05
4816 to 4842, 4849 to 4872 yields 0.90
